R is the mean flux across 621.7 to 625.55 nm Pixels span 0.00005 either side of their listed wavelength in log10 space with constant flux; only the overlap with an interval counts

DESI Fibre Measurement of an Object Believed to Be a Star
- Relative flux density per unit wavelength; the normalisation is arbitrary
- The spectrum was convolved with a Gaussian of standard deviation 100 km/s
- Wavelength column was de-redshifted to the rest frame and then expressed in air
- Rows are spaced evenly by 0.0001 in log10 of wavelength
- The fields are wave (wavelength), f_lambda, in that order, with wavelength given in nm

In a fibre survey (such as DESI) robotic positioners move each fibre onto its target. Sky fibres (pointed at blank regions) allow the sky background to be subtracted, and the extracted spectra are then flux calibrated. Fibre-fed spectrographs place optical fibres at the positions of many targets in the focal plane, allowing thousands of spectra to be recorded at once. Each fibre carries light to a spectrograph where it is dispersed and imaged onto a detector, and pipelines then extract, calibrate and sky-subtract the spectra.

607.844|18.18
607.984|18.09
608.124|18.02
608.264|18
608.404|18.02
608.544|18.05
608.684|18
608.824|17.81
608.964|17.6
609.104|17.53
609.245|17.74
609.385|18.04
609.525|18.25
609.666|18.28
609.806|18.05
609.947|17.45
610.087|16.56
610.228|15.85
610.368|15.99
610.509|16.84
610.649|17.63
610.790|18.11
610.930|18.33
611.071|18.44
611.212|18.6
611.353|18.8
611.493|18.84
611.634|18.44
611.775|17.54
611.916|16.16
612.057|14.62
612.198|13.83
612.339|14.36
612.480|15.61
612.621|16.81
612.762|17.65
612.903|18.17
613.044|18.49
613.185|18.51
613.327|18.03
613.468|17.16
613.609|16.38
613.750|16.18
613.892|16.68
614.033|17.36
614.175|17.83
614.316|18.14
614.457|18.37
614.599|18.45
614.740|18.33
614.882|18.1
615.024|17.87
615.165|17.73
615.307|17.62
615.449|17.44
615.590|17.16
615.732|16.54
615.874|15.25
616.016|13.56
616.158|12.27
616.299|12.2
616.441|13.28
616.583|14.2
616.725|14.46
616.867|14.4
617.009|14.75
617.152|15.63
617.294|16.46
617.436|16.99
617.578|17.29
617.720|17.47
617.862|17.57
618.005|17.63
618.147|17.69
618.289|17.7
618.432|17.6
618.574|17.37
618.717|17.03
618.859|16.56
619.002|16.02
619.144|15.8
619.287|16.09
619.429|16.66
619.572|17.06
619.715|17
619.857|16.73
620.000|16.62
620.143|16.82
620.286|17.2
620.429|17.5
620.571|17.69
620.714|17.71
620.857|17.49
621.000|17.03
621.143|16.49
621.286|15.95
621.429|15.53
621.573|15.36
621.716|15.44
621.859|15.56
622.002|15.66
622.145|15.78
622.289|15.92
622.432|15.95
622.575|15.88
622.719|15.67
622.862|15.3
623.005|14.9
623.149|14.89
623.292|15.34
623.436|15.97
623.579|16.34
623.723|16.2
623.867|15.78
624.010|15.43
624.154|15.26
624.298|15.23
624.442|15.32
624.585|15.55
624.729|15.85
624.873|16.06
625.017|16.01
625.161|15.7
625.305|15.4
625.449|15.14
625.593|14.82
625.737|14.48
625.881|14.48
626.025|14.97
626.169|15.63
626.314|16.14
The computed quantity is 15.6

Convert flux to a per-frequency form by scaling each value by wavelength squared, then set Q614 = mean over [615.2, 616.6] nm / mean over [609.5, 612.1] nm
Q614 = 0.87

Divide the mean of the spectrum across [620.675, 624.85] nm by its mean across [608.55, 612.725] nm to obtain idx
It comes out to 0.92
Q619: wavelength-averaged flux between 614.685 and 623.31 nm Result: 16.3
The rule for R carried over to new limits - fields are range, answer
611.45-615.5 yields 17.3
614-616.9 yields 16.2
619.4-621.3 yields 17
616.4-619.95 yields 16.4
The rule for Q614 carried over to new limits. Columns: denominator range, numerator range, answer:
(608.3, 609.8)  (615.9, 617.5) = 0.82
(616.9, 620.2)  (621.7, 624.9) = 0.95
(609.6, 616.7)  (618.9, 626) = 0.98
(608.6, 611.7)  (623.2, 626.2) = 0.91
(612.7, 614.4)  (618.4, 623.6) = 0.95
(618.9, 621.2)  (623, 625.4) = 0.94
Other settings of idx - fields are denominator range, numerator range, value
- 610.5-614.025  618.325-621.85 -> 0.97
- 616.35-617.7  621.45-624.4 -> 1.02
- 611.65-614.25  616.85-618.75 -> 1.01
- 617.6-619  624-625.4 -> 0.90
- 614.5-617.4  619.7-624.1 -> 1.02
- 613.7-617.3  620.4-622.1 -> 1.02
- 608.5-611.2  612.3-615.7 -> 0.99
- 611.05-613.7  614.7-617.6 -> 0.92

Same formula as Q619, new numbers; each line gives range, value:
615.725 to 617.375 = 14.3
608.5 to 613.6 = 17.4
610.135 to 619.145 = 16.8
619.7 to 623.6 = 16.2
